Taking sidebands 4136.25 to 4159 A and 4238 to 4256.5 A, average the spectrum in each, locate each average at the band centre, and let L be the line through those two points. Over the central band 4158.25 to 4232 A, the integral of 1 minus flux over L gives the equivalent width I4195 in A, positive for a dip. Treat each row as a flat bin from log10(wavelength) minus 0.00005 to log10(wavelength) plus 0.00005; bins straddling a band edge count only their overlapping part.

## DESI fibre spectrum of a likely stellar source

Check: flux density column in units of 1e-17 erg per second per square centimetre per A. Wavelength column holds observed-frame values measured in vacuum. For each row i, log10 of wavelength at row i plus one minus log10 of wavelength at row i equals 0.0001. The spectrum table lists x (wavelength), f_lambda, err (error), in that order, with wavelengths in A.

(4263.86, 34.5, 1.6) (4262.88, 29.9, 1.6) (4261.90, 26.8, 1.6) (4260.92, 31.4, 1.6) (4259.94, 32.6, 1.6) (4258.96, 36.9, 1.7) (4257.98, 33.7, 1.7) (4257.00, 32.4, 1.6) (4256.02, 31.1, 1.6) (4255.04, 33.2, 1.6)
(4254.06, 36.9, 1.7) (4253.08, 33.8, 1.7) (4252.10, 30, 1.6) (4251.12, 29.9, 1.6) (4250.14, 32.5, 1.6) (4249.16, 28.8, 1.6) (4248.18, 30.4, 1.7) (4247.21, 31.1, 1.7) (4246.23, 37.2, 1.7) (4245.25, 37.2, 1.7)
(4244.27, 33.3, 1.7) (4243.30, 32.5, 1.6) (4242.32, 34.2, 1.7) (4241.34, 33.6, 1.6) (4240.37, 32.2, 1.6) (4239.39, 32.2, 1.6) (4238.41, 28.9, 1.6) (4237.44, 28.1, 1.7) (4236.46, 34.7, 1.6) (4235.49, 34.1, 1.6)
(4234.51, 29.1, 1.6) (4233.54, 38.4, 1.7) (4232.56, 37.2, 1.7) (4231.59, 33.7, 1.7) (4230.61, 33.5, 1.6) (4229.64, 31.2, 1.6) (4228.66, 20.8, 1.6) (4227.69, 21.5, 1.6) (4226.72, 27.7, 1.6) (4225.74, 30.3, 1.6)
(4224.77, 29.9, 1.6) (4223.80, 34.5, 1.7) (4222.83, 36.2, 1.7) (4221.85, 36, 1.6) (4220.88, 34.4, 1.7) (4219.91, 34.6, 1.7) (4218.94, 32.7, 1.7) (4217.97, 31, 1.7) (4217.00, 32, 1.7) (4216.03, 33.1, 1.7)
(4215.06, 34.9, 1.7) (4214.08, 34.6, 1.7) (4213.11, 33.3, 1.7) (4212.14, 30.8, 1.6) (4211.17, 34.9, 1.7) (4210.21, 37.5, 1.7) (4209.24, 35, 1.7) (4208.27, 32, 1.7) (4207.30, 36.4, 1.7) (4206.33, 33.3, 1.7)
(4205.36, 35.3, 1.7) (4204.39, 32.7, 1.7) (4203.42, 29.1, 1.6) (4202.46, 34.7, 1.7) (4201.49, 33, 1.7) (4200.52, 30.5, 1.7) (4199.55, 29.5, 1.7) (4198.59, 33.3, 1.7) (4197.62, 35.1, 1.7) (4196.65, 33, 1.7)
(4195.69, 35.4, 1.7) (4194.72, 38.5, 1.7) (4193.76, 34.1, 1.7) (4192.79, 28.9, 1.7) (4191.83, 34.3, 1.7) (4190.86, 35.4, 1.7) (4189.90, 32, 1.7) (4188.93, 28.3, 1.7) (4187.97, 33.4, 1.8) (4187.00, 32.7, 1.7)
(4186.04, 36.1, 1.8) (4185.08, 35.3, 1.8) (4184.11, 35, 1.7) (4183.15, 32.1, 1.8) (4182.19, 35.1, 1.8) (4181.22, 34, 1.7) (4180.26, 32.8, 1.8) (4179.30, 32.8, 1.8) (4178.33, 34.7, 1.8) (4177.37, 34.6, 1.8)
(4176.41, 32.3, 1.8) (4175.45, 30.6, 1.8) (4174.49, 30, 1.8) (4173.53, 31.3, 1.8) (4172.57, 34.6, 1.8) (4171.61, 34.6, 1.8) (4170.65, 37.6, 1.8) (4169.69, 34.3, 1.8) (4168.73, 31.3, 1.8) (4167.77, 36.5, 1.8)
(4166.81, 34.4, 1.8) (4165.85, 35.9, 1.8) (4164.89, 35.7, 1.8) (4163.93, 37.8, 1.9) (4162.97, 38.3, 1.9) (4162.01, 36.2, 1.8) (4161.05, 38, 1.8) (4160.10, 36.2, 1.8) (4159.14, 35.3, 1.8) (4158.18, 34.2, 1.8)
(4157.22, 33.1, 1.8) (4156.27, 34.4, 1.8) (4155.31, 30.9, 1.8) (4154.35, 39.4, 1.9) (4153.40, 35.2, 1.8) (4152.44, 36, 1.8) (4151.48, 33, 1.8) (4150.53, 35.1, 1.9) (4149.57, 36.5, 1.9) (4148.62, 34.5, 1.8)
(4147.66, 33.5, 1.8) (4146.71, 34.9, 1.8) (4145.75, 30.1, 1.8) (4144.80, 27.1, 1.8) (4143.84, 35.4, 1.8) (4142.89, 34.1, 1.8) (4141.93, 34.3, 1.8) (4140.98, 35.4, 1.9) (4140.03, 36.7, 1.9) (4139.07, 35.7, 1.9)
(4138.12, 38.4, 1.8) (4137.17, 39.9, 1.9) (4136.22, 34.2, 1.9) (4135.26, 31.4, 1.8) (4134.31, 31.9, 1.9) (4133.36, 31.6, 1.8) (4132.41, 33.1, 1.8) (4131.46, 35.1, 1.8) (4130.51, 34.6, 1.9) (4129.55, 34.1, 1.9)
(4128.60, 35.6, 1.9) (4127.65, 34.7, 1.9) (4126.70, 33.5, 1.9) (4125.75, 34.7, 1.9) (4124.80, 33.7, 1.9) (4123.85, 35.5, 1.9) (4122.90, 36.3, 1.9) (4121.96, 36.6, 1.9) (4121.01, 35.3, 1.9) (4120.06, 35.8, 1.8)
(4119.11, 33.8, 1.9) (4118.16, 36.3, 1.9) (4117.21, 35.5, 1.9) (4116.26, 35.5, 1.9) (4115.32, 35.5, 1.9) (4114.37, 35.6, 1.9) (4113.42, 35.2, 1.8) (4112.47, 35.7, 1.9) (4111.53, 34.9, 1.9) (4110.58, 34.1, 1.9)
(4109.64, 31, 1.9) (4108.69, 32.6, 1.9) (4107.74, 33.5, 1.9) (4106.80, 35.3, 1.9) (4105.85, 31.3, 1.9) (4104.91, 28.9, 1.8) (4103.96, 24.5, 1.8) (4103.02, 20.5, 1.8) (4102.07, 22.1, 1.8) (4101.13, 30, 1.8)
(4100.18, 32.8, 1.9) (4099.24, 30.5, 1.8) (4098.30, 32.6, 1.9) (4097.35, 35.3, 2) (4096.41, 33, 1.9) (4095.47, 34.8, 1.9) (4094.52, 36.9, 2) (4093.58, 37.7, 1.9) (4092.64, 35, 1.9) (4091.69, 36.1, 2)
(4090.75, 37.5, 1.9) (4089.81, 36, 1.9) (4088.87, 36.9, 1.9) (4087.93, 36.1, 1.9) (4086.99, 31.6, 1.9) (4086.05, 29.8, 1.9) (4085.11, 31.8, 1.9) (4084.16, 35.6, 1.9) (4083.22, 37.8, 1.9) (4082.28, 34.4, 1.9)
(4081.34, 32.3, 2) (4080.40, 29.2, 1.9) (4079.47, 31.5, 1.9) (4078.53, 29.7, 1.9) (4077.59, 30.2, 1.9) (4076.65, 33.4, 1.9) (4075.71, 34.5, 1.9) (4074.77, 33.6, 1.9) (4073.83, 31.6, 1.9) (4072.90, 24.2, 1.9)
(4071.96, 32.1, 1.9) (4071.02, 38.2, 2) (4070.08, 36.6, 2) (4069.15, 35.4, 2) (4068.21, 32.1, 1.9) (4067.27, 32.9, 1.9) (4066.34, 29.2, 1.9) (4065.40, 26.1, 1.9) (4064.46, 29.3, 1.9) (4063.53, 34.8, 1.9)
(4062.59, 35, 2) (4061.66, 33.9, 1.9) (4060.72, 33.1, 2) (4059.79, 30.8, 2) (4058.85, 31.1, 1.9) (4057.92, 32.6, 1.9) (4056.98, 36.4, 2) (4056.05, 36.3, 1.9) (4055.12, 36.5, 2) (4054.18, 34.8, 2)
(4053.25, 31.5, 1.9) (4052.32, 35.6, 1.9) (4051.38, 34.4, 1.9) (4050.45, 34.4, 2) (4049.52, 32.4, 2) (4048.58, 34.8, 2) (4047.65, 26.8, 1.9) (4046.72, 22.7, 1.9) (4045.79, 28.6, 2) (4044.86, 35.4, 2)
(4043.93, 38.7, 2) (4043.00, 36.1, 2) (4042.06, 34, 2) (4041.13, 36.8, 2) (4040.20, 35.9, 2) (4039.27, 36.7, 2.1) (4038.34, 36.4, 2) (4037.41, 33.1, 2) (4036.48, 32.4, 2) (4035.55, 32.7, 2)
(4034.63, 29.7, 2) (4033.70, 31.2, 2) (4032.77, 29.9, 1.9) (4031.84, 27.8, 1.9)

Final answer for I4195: 0.65 A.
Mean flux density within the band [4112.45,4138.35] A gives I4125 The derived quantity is 34.9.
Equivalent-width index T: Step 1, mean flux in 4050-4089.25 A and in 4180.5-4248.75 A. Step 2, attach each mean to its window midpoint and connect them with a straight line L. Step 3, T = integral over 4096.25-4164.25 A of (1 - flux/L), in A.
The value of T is -1.95 A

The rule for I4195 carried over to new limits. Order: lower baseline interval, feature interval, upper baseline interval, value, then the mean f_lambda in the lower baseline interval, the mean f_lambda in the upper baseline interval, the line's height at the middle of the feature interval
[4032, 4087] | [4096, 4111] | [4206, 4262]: 1.1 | 32.8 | 32.6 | 32.8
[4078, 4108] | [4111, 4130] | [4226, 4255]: -1.6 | 32.5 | 31.9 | 32.4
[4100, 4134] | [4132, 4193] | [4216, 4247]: -2.5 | 33.2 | 32.4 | 32.9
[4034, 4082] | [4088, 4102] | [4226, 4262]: -0.7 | 32.9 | 32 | 32.7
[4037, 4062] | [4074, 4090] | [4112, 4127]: 0.6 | 33.7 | 35.3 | 34.4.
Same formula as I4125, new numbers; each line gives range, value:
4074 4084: 32.7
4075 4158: 33.8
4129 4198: 34.3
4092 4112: 31.8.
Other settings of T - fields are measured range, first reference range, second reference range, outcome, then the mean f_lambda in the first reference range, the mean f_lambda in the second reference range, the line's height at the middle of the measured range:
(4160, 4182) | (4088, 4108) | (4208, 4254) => -1.4 A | 32.5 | 32.5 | 32.5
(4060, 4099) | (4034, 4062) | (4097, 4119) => -0.7 A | 33.5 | 32.1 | 32.8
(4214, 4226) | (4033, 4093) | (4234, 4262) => -0.3 A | 33.2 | 32.5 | 32.6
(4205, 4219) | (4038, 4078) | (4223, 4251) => -0.8 A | 33.1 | 31.8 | 32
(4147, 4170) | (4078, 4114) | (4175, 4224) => -1.4 A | 32.8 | 33.6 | 33.2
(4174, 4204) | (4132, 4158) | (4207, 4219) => 0.7 A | 34.3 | 33.7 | 33.9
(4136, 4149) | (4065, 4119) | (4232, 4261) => -0.7 A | 32.9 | 32.9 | 32.9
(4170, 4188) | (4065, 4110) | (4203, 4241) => -0.7 A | 32.4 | 32.5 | 32.5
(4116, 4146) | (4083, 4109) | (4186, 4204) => -1.7 A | 32.7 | 32.9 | 32.8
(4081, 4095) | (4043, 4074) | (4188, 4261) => -1.0 A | 32.7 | 32.8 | 32.7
